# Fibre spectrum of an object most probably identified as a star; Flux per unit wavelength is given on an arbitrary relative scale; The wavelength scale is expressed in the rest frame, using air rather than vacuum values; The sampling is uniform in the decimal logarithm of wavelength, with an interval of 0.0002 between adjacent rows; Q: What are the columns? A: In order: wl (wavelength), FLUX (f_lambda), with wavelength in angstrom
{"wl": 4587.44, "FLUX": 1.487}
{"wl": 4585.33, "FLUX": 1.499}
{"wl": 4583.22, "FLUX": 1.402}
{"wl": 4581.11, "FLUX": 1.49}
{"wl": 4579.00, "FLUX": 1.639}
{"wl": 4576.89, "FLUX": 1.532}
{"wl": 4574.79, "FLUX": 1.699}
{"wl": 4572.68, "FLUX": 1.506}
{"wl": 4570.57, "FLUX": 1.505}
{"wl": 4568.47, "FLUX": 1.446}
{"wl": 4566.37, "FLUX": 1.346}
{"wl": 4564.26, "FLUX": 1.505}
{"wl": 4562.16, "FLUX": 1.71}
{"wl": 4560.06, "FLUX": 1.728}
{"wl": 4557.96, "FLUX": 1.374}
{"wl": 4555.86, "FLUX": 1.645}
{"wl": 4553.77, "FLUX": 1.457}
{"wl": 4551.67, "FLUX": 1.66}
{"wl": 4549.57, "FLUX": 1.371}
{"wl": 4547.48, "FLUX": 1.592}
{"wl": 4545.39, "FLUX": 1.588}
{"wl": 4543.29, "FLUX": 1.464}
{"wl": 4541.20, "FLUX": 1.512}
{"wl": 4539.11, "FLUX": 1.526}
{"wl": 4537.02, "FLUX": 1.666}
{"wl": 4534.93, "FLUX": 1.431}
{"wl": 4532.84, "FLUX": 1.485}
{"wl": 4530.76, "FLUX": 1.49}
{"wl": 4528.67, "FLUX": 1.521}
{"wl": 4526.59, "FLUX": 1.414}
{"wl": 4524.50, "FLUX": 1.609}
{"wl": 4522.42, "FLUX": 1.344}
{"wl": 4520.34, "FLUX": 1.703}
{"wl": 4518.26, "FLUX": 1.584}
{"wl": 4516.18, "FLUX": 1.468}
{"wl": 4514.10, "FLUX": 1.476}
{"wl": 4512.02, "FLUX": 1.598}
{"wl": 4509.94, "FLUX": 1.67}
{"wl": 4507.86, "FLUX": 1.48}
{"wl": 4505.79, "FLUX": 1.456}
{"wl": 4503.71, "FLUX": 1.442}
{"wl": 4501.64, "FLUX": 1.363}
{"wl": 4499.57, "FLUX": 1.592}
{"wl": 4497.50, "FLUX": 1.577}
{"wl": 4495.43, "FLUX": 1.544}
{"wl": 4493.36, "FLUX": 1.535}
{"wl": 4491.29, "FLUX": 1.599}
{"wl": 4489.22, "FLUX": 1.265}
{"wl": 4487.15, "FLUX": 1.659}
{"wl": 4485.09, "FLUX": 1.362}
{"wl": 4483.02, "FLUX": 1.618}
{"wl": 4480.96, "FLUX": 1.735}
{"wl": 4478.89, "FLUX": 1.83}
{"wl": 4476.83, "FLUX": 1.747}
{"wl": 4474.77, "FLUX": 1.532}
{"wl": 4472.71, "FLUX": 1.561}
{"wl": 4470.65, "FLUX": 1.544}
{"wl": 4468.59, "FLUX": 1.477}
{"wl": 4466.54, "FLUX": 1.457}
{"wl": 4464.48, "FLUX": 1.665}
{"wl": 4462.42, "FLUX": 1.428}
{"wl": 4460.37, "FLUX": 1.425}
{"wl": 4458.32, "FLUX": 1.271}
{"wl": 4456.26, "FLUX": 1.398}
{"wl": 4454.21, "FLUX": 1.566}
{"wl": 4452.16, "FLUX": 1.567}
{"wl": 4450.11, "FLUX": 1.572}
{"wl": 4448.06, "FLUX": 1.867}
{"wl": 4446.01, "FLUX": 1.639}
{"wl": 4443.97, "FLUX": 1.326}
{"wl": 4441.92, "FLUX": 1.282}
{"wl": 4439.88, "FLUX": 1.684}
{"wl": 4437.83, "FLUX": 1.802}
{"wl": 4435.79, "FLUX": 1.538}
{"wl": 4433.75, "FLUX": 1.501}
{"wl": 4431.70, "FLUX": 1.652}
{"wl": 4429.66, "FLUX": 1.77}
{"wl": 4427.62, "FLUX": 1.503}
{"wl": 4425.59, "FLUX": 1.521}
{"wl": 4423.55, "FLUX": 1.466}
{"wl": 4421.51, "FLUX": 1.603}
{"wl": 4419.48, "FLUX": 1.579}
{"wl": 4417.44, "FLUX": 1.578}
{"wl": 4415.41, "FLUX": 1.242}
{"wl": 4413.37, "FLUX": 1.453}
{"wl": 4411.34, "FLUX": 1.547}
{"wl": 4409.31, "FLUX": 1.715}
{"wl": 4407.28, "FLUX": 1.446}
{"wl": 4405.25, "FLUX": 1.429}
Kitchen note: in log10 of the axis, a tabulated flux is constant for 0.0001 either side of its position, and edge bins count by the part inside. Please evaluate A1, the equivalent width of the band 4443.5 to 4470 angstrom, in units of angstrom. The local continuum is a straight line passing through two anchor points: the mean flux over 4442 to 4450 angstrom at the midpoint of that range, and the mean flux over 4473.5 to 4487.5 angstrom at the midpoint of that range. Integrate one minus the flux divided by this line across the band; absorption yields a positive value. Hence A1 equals 1.2 angstrom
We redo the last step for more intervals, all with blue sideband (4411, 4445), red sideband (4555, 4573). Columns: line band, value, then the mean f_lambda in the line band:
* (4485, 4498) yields 0.14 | 1.51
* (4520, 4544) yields 0.32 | 1.51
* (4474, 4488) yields -1.02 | 1.64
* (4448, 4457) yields -0.23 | 1.57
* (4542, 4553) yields -0.02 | 1.53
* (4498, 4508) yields 0.39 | 1.47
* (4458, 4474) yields 0.44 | 1.49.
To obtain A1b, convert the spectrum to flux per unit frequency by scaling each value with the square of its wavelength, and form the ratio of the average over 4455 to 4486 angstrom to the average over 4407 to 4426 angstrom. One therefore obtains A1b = 1.04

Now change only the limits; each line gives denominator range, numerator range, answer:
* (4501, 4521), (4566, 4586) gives 1.02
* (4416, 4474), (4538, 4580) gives 1.05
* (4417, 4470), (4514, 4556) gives 1.03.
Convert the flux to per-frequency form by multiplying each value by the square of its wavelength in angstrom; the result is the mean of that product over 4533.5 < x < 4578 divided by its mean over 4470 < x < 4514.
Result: 1.0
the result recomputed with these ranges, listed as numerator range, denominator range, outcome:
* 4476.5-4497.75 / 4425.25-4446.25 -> 1.04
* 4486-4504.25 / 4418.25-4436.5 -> 0.99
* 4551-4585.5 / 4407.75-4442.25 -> 1.05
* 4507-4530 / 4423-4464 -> 1.03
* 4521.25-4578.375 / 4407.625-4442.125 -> 1.03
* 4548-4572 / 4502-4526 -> 1.02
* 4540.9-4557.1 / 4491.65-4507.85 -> 1.04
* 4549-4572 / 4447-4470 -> 1.05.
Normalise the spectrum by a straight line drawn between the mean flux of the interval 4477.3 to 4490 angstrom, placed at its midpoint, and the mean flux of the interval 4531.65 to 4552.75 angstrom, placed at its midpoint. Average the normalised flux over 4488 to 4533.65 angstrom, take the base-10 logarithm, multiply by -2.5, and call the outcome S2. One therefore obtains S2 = 0.04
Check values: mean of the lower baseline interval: 1.59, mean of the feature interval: 1.51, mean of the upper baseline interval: 1.53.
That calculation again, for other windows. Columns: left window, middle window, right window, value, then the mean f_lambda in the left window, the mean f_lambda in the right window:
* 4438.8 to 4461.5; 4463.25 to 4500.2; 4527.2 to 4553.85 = -0.04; 1.51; 1.52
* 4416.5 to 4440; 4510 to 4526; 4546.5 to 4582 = 0.01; 1.6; 1.54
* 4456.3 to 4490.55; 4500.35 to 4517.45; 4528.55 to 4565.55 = 0.03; 1.53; 1.54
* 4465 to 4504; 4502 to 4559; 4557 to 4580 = 0.02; 1.55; 1.54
